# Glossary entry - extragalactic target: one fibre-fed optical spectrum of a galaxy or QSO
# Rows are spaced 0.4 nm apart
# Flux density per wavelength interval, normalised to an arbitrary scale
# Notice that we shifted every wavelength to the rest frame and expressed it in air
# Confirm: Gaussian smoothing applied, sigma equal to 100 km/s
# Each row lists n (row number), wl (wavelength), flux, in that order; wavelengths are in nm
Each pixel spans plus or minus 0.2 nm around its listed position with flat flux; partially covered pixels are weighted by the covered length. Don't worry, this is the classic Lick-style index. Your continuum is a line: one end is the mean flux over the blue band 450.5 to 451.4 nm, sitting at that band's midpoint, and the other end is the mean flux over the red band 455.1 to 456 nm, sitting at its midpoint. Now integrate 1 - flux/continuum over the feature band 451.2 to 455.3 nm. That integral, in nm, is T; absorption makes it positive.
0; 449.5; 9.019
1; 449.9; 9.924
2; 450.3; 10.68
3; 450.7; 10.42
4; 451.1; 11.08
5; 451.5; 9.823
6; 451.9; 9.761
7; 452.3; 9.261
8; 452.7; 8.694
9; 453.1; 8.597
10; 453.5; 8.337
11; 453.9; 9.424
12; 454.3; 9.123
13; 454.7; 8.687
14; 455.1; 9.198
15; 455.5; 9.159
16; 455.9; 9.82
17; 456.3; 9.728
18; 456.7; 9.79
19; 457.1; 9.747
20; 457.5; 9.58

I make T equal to 0.36 nm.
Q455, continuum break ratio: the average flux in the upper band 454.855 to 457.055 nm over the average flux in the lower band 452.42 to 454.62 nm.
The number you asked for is 1.1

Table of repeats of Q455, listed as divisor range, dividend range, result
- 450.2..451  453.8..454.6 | 0.87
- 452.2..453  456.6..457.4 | 1.10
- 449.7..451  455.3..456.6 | 0.92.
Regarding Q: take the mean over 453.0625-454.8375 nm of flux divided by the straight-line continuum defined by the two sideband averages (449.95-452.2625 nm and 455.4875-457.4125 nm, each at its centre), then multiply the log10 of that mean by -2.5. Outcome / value 0.126 mag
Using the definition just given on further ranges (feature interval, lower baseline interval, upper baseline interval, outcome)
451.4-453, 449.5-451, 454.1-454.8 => 0.04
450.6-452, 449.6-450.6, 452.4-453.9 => -0.08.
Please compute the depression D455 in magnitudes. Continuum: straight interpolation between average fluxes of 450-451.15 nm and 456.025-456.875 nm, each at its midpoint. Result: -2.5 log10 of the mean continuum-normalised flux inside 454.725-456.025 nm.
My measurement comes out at 0.07 mag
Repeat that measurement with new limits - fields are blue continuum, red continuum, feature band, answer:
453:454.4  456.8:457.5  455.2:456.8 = -0.018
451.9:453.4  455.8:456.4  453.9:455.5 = 0.042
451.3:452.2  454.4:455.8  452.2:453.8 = 0.090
